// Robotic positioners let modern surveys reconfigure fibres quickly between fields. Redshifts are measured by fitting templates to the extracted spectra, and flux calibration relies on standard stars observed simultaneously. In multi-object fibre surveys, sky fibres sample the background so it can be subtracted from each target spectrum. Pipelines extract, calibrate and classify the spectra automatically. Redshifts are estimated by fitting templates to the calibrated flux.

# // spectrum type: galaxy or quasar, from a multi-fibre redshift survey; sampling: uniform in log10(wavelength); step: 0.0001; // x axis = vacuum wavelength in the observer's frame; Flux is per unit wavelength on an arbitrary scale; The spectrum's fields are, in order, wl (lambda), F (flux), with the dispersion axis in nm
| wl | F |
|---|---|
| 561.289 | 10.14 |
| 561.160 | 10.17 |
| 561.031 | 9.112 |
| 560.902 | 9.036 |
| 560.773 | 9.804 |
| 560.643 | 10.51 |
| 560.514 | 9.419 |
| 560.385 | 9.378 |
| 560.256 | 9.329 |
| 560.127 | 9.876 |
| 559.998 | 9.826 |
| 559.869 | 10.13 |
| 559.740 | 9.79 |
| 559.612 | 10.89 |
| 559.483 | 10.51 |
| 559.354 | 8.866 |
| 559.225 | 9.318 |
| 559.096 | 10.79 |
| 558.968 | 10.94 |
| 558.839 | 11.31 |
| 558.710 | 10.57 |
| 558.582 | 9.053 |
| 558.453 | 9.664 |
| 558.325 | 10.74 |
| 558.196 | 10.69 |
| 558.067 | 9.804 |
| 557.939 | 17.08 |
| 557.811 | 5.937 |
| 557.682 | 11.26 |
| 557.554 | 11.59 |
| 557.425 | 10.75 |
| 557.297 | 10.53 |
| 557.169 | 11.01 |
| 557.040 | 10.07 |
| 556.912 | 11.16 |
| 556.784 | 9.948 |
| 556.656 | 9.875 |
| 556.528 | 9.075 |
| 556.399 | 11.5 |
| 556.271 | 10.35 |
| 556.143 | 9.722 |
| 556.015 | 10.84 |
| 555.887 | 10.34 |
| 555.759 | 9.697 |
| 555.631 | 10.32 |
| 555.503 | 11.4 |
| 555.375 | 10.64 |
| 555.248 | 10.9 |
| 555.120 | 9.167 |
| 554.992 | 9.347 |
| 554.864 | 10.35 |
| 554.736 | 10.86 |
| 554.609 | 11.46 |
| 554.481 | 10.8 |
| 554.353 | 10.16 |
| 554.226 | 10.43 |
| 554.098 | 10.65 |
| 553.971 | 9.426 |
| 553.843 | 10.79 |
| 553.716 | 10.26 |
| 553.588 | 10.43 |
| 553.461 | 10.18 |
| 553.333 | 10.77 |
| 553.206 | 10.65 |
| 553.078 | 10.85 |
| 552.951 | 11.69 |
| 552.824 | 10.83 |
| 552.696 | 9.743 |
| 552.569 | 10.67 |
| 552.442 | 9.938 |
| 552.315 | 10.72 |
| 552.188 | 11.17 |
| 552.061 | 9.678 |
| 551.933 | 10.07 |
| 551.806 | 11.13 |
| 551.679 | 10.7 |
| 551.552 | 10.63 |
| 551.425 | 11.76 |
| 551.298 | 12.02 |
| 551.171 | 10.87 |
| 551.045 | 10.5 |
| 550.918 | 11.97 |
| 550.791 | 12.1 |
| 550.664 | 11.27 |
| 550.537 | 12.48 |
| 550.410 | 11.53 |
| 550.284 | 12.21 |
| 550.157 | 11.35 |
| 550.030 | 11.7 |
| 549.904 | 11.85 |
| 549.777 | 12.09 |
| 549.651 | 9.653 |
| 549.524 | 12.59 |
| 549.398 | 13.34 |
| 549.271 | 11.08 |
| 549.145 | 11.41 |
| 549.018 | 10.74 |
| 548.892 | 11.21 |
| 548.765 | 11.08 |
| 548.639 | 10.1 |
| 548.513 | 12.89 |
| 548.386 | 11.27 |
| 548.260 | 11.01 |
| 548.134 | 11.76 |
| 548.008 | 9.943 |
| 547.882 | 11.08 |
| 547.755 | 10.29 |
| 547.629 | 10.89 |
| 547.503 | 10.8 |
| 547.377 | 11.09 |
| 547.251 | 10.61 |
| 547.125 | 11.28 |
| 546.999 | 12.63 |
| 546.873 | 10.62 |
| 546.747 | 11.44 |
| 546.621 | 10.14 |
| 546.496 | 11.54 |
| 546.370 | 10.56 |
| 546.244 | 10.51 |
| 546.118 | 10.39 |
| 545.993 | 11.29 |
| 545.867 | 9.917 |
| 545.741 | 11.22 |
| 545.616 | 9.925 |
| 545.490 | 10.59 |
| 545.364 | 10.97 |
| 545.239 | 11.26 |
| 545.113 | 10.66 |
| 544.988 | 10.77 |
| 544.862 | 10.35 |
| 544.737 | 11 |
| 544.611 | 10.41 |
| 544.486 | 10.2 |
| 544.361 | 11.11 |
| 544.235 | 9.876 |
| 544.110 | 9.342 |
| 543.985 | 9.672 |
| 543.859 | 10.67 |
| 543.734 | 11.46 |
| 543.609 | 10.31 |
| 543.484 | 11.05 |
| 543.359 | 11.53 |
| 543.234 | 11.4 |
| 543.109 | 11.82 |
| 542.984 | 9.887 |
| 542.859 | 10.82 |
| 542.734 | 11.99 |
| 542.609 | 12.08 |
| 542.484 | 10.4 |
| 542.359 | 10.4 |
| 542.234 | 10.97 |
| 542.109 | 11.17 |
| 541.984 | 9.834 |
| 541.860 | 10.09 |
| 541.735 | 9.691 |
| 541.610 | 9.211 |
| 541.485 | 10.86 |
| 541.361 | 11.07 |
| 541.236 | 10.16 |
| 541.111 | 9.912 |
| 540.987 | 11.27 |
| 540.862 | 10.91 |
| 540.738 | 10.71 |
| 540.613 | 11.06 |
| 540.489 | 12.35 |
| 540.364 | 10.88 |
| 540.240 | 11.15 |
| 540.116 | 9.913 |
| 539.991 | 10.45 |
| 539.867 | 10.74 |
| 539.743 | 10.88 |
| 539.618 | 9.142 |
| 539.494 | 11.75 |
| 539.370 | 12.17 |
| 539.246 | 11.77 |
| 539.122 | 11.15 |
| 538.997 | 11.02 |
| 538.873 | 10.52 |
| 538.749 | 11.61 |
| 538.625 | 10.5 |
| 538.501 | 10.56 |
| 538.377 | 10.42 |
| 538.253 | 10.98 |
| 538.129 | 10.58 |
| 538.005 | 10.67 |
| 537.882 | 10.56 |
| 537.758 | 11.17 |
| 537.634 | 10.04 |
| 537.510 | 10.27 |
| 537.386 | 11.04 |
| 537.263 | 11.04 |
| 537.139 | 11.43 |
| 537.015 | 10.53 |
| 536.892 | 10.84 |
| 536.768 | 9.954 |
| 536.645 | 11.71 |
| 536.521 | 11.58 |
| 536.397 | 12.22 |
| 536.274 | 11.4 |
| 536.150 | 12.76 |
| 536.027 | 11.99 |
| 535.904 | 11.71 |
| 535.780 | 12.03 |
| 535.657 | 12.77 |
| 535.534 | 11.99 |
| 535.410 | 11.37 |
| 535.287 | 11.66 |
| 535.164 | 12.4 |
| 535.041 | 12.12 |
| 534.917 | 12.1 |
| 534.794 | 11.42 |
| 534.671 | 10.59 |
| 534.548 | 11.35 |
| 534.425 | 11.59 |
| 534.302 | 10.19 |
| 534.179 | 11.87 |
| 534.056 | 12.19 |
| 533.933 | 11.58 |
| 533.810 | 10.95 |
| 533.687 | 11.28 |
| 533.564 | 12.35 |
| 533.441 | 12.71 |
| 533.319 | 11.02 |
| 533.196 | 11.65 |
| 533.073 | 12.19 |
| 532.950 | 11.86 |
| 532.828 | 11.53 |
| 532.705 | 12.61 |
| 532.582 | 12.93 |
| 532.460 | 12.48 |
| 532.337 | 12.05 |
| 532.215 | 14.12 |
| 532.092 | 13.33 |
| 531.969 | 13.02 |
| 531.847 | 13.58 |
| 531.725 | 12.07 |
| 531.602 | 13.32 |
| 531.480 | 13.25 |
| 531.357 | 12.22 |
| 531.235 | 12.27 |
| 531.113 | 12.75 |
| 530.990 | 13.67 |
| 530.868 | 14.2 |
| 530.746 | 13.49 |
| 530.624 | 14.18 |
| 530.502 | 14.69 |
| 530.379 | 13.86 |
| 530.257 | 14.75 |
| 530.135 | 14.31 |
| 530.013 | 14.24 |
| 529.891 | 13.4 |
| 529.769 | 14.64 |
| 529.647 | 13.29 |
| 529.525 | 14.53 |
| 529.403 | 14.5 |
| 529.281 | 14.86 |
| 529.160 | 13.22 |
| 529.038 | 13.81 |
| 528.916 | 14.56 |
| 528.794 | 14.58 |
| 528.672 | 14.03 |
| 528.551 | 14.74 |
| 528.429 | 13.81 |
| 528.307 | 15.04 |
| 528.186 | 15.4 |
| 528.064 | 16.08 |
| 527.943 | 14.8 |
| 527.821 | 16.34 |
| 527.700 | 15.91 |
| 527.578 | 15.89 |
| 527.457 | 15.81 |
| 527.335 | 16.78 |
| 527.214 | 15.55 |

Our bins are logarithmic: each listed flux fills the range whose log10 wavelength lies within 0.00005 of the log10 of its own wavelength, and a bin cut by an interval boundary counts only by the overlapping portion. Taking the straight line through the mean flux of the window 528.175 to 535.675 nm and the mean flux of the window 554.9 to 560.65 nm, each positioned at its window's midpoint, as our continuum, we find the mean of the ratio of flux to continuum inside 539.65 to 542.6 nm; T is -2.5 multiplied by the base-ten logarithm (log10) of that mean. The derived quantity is 0.13 mag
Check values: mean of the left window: 12.9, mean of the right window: 10.3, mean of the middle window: 10.6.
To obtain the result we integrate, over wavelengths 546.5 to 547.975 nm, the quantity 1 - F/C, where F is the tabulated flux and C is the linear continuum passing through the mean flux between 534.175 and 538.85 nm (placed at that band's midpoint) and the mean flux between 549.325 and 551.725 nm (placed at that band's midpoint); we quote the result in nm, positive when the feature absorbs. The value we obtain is 0.07 nm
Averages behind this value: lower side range 11.3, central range 11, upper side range 11.6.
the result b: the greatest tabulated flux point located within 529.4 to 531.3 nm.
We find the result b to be 14.75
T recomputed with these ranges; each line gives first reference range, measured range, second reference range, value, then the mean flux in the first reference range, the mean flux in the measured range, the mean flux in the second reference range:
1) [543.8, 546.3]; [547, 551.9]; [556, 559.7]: -0.08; 10.5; 11.3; 10.5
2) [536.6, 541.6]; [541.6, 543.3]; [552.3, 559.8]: 0.00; 10.8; 10.7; 10.5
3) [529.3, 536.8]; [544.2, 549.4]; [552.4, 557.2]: 0.03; 12.5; 10.9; 10.4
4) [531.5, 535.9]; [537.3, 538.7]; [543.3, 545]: 0.08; 12.1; 10.6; 10.5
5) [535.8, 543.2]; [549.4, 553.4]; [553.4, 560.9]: -0.06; 10.9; 11.2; 10.3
